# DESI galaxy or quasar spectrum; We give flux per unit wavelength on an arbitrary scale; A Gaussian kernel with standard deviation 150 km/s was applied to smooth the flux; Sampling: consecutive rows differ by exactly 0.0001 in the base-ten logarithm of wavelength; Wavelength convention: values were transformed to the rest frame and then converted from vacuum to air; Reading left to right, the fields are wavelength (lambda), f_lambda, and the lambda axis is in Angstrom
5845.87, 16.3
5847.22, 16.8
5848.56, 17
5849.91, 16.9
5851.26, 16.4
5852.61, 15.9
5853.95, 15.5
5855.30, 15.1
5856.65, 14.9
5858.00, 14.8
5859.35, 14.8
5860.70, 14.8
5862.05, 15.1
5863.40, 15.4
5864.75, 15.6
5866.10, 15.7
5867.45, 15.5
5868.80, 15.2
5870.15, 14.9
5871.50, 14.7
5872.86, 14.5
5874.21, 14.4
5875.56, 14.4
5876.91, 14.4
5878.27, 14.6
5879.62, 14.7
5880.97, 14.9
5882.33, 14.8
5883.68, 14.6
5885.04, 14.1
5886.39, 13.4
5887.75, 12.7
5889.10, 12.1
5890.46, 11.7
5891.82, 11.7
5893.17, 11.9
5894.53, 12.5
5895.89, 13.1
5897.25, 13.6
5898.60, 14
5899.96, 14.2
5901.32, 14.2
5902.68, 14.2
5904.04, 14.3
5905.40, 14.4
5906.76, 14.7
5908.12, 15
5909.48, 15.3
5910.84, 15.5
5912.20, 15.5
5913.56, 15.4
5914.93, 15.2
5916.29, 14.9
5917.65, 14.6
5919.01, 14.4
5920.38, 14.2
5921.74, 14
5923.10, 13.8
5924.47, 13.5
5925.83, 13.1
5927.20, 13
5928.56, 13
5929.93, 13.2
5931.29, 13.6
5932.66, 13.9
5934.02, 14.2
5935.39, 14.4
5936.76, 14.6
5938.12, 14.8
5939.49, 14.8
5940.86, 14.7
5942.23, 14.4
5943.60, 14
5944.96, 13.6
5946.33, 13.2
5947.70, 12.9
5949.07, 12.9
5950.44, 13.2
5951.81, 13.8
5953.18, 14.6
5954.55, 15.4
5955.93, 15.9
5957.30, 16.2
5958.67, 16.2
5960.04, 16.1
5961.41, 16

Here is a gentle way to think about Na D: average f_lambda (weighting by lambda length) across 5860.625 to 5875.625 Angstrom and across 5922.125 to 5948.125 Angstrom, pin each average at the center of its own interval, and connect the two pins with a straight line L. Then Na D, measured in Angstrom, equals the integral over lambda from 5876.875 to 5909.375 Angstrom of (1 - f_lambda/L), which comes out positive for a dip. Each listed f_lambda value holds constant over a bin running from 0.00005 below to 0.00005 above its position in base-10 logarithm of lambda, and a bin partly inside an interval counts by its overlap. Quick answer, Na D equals 1.87 Angstrom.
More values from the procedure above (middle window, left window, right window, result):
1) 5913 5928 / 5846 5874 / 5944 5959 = 0.5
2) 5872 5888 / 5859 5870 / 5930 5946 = 0.7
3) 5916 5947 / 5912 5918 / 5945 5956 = 1.1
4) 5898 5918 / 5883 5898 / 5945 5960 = -2.2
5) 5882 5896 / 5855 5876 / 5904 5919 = 1.9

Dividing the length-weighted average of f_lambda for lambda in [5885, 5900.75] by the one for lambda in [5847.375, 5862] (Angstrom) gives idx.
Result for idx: 0.8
